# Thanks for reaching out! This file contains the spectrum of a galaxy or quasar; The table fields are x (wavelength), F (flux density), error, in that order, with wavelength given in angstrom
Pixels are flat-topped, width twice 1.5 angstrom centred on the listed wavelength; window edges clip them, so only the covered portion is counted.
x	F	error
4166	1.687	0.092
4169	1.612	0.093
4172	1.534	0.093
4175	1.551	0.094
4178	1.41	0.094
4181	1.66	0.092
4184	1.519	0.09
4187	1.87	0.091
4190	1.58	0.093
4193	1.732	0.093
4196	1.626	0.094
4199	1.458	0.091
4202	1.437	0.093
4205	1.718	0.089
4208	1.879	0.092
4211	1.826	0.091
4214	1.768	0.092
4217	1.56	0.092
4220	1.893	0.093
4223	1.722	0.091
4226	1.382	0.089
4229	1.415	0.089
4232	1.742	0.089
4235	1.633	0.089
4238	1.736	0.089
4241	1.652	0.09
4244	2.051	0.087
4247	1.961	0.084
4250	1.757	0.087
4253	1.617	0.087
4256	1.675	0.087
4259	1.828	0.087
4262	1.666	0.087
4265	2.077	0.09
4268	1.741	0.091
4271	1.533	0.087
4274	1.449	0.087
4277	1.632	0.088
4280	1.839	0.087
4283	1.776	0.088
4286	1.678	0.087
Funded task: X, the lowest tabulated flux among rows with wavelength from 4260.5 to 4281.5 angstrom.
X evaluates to 1.449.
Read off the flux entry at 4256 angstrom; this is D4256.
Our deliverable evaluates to 1.675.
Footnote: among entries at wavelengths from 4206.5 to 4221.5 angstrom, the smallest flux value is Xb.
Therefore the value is 1.56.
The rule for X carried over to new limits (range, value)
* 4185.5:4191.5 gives 1.58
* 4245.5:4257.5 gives 1.617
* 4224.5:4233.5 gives 1.382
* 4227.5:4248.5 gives 1.415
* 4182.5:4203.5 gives 1.437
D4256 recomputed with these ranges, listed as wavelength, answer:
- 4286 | 1.678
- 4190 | 1.58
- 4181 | 1.66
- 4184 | 1.519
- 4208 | 1.879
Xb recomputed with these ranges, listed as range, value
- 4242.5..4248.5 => 1.961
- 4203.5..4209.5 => 1.718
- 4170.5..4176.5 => 1.534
